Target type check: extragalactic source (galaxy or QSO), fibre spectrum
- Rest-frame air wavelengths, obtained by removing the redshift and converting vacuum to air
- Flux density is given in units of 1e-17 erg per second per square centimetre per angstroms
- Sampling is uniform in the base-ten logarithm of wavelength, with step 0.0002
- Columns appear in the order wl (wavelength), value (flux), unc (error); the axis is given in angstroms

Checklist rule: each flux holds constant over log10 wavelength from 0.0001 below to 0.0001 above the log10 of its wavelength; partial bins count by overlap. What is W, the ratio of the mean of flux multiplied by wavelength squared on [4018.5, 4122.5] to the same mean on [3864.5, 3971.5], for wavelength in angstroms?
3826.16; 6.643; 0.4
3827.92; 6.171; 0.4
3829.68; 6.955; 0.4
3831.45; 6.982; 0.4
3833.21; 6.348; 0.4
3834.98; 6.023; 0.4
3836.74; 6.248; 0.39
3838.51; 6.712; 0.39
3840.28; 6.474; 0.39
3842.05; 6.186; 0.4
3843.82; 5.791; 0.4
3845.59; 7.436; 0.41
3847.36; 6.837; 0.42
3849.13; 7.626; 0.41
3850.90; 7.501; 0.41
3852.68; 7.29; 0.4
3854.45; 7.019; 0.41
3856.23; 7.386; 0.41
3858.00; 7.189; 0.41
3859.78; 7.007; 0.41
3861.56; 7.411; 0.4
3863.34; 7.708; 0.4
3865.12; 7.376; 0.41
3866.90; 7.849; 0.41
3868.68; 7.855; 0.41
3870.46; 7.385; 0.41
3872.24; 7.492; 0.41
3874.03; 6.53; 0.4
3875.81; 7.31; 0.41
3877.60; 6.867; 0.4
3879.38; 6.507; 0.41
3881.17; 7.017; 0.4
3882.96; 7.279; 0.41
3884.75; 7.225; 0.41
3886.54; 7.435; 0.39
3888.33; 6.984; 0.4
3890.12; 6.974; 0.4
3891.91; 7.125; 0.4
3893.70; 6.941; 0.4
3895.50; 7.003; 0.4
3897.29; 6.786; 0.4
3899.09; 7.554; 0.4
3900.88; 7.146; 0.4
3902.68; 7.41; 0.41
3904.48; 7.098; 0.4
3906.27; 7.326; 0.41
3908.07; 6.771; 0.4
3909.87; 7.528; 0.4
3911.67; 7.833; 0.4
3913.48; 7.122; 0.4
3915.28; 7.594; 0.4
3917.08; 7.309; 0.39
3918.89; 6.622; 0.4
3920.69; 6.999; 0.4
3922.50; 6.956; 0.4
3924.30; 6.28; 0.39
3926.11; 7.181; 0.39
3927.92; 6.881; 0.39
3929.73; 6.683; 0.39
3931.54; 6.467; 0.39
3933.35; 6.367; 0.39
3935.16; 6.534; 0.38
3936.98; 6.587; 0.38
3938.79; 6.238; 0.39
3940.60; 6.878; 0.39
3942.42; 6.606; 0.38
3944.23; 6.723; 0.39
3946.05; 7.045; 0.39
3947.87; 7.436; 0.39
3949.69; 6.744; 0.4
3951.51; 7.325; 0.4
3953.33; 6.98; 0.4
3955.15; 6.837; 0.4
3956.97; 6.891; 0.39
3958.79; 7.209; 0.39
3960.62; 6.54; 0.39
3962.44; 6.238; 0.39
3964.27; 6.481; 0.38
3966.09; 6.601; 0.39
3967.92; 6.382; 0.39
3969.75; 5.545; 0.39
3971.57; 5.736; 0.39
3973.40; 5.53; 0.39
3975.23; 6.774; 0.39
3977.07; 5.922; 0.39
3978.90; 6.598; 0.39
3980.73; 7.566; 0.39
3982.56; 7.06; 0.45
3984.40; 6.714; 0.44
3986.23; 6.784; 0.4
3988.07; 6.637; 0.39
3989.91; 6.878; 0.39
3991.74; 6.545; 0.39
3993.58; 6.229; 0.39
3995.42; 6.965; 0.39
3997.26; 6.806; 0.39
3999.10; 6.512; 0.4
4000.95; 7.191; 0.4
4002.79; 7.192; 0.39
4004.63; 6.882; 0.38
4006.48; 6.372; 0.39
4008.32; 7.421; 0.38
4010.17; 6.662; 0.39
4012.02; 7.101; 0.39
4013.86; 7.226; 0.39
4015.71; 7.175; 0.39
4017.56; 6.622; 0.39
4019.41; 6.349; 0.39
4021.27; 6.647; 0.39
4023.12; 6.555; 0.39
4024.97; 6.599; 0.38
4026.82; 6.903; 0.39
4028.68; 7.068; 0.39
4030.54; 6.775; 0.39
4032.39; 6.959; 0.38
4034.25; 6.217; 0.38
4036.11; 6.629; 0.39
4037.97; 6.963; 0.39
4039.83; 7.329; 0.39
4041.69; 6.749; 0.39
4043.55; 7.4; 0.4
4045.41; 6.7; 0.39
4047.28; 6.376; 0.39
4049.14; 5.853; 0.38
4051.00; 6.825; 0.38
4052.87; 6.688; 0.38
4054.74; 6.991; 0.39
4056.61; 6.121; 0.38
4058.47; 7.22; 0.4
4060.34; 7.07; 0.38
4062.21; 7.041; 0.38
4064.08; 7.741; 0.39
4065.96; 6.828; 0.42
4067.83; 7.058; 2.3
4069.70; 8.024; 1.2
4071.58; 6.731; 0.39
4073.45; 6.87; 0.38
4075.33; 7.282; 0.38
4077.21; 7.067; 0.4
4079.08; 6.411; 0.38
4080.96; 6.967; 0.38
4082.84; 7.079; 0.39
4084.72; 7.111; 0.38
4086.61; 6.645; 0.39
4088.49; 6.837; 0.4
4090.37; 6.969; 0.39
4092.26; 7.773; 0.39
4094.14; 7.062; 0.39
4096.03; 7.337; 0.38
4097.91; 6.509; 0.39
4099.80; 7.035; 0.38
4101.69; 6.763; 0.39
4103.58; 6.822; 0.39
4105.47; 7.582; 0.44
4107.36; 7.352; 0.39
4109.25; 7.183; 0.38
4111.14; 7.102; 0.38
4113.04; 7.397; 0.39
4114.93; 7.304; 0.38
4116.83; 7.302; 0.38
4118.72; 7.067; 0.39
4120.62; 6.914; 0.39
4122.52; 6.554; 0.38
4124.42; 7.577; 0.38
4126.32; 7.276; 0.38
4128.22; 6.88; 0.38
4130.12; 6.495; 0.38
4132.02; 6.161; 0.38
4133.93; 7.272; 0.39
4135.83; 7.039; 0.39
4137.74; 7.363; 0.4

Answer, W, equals 1.1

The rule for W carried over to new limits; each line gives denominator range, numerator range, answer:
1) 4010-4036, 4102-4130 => 1.10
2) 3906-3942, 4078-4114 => 1.11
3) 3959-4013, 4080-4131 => 1.13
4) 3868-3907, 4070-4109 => 1.09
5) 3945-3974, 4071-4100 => 1.13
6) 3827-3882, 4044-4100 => 1.11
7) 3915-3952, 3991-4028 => 1.04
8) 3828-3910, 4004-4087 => 1.07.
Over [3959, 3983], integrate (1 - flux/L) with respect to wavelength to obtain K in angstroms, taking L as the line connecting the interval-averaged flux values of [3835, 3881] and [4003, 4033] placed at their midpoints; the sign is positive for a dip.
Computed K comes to 1.8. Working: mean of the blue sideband 7.06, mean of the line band 6.39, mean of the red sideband 6.84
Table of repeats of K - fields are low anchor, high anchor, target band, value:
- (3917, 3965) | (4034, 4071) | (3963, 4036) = 1.8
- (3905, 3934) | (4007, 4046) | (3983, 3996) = 0.4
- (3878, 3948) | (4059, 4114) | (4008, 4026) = 0.6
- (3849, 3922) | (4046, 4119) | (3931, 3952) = 1.2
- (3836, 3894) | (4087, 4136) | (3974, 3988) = 0.7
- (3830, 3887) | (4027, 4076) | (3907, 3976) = 2.3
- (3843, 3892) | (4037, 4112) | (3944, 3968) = 0.9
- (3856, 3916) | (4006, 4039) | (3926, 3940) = 1.0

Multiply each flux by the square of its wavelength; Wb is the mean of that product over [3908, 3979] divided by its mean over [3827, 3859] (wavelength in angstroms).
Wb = 1.04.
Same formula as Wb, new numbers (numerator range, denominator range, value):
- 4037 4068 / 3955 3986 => 1.10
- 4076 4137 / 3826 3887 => 1.14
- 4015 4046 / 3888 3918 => 1.01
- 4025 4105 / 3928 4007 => 1.09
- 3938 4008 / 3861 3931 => 0.97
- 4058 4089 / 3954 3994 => 1.13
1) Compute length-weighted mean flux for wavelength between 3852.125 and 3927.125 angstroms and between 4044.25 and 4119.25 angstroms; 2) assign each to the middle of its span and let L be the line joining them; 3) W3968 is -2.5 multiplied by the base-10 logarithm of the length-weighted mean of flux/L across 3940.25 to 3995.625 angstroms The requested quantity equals 0.07 mag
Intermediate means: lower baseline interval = 7.18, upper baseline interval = 7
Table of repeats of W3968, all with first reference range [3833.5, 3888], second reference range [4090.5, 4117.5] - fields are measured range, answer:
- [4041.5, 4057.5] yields 0.08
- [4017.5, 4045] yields 0.05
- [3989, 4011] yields 0.05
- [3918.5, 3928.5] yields 0.04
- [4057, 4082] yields 0.01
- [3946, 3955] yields 0.00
